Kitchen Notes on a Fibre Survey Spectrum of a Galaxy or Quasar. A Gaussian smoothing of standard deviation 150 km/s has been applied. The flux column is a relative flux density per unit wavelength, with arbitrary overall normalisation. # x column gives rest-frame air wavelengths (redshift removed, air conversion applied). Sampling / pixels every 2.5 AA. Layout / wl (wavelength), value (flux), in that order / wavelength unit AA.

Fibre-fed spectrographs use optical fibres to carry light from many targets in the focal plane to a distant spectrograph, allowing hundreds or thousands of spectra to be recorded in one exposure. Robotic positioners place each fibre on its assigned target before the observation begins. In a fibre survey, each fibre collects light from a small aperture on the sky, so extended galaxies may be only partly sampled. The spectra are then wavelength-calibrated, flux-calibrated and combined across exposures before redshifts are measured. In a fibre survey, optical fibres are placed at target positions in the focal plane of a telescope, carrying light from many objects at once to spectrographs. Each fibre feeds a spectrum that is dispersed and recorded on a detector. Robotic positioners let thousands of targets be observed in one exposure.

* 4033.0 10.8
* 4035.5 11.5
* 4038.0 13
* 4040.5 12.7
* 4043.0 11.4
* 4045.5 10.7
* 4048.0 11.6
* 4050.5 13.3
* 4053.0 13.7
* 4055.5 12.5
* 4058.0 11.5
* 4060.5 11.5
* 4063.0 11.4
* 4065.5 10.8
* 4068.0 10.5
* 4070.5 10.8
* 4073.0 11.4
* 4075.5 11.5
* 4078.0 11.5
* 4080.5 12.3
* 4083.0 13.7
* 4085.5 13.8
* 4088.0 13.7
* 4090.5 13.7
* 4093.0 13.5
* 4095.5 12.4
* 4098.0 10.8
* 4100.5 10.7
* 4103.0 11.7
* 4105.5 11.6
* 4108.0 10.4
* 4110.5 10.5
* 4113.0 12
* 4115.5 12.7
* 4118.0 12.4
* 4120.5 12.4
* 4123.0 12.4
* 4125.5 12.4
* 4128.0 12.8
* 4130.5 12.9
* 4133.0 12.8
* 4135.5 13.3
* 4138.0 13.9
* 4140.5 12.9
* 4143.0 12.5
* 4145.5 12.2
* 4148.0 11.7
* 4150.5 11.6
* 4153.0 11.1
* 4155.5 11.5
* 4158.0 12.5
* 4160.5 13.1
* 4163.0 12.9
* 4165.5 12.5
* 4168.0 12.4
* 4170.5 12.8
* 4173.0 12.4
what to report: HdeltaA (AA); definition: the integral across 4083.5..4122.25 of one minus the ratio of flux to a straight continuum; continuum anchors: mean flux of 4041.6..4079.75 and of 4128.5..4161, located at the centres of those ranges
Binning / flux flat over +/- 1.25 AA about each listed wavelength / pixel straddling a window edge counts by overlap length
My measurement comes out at -0.5 AA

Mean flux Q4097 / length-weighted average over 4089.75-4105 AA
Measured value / 12.1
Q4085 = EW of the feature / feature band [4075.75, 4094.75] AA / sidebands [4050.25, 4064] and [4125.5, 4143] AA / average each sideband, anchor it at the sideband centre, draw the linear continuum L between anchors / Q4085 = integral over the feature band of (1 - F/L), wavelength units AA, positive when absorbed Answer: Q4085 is -0.8 AA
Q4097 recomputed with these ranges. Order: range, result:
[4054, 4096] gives 12.2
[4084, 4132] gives 12.3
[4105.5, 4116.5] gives 11.4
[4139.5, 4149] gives 12.3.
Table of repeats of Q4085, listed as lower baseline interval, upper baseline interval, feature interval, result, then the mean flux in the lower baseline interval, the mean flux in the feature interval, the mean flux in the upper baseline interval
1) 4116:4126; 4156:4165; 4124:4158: 0.34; 12.4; 12.4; 12.7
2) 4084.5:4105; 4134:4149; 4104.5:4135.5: 1.18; 12.5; 12.2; 12.8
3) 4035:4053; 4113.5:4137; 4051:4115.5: 2.39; 12.2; 11.9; 12.7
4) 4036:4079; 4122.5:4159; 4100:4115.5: 1.10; 11.8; 11.3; 12.4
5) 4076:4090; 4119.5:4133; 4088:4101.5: 0.50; 13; 12.4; 12.6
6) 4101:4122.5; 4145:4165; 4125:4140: -1.46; 11.7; 13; 12.1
